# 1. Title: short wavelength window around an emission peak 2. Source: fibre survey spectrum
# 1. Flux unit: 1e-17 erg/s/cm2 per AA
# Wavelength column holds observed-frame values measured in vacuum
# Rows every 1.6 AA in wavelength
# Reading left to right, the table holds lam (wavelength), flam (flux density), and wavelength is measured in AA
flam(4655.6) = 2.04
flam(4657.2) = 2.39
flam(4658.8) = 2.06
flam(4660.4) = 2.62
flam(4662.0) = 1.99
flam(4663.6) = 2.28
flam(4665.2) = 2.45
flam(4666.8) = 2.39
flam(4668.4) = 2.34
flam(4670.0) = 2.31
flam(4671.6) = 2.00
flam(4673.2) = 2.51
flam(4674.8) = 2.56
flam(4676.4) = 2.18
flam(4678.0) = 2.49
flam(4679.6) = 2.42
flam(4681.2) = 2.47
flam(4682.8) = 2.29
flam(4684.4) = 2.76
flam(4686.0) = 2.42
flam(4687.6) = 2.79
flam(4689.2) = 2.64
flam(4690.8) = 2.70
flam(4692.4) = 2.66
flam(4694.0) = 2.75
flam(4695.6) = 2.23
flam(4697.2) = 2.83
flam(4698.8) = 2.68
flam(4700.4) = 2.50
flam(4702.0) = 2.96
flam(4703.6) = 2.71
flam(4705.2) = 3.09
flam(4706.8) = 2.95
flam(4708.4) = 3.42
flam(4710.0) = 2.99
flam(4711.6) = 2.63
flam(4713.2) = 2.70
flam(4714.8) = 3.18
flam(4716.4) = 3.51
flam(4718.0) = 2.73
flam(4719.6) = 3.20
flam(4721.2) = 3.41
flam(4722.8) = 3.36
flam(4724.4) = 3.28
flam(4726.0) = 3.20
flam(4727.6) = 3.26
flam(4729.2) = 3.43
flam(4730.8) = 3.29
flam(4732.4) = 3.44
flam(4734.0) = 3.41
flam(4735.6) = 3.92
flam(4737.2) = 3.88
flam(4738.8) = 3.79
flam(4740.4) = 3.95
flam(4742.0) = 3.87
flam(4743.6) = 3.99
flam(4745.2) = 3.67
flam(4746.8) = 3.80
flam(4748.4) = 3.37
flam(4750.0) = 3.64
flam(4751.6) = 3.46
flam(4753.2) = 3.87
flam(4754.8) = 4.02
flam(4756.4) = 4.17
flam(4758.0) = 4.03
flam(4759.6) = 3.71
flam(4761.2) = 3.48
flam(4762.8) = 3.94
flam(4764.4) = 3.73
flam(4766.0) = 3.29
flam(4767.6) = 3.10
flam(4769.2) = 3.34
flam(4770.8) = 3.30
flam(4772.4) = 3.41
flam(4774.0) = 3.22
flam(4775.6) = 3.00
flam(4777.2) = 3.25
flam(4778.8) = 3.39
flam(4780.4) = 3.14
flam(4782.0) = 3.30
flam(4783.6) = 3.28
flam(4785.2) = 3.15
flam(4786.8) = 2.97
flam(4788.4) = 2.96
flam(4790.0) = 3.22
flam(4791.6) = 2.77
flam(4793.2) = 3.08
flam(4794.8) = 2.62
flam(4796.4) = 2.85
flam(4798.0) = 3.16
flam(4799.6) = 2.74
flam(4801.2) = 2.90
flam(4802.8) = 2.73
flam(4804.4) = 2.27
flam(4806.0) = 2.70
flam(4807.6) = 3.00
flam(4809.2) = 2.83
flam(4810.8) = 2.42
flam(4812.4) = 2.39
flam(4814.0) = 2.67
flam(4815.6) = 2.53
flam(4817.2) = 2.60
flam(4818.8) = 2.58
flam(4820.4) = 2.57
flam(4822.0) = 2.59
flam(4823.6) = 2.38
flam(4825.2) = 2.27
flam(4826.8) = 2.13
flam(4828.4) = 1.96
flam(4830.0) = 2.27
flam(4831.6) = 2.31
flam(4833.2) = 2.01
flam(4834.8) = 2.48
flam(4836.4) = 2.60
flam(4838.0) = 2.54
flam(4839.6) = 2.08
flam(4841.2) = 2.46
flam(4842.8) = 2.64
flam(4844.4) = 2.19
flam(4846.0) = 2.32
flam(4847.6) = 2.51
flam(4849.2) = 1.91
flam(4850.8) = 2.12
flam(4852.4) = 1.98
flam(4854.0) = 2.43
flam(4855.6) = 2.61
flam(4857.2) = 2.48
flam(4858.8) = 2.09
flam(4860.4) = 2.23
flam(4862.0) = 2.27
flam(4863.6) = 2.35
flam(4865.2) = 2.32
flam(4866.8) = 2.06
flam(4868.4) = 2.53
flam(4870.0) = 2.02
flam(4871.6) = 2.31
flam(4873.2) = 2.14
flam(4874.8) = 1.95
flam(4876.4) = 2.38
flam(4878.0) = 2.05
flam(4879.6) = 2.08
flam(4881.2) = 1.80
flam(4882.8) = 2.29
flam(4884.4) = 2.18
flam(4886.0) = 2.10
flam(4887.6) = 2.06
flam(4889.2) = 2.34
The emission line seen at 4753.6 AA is C IV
